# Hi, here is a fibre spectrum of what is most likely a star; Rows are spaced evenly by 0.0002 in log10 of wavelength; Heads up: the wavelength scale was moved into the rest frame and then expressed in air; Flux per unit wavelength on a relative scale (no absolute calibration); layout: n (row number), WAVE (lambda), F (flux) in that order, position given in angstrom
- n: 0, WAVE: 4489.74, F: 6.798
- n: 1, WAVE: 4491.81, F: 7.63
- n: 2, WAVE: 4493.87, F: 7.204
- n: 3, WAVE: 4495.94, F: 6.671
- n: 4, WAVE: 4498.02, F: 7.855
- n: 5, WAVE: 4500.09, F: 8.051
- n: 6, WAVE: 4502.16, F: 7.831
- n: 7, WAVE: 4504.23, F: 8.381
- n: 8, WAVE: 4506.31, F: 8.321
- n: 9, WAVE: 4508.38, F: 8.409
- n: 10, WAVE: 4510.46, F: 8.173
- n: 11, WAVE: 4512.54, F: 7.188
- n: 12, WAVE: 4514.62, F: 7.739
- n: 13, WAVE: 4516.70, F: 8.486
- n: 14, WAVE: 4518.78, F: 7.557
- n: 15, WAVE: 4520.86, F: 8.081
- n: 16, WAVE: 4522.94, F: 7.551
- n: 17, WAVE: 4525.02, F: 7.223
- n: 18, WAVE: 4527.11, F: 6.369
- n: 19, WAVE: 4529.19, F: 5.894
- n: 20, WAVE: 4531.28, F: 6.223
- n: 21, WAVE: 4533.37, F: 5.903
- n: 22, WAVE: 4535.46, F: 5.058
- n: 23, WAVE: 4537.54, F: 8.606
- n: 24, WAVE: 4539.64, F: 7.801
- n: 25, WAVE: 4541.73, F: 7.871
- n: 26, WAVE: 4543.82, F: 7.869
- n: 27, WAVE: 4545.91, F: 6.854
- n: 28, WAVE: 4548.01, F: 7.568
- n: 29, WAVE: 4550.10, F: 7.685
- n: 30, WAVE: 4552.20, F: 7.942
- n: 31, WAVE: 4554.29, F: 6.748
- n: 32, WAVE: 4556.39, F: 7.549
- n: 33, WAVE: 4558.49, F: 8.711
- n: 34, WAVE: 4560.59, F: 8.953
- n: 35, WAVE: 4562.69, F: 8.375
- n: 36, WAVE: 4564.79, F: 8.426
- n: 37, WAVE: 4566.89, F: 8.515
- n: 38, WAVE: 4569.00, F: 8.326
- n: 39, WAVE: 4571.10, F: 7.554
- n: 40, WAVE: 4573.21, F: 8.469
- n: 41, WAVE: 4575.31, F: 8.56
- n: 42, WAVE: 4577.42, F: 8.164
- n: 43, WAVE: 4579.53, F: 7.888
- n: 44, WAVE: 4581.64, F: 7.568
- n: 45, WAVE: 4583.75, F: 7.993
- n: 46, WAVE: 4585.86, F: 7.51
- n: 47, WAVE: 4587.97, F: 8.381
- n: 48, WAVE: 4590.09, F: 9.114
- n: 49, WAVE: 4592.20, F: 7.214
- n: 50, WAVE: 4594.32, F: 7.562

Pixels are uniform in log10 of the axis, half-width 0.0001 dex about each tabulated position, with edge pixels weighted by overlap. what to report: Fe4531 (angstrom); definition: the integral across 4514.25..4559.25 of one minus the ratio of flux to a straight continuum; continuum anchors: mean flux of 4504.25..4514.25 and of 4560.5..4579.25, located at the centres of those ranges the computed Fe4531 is 4.7 angstrom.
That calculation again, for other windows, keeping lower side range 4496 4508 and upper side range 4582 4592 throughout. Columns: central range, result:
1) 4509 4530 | 1.4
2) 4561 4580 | -0.5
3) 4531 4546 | 1.8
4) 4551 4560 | 0.3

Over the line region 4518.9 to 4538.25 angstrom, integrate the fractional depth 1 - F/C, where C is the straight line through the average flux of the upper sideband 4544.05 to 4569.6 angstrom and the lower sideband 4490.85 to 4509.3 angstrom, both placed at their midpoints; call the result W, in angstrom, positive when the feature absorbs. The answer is 2.7 angstrom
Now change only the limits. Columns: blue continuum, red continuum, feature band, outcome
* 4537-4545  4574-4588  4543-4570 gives 0.1 angstrom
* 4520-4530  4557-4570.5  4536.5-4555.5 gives 0.4 angstrom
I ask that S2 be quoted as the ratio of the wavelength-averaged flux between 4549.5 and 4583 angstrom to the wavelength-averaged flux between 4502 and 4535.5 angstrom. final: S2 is 1.10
